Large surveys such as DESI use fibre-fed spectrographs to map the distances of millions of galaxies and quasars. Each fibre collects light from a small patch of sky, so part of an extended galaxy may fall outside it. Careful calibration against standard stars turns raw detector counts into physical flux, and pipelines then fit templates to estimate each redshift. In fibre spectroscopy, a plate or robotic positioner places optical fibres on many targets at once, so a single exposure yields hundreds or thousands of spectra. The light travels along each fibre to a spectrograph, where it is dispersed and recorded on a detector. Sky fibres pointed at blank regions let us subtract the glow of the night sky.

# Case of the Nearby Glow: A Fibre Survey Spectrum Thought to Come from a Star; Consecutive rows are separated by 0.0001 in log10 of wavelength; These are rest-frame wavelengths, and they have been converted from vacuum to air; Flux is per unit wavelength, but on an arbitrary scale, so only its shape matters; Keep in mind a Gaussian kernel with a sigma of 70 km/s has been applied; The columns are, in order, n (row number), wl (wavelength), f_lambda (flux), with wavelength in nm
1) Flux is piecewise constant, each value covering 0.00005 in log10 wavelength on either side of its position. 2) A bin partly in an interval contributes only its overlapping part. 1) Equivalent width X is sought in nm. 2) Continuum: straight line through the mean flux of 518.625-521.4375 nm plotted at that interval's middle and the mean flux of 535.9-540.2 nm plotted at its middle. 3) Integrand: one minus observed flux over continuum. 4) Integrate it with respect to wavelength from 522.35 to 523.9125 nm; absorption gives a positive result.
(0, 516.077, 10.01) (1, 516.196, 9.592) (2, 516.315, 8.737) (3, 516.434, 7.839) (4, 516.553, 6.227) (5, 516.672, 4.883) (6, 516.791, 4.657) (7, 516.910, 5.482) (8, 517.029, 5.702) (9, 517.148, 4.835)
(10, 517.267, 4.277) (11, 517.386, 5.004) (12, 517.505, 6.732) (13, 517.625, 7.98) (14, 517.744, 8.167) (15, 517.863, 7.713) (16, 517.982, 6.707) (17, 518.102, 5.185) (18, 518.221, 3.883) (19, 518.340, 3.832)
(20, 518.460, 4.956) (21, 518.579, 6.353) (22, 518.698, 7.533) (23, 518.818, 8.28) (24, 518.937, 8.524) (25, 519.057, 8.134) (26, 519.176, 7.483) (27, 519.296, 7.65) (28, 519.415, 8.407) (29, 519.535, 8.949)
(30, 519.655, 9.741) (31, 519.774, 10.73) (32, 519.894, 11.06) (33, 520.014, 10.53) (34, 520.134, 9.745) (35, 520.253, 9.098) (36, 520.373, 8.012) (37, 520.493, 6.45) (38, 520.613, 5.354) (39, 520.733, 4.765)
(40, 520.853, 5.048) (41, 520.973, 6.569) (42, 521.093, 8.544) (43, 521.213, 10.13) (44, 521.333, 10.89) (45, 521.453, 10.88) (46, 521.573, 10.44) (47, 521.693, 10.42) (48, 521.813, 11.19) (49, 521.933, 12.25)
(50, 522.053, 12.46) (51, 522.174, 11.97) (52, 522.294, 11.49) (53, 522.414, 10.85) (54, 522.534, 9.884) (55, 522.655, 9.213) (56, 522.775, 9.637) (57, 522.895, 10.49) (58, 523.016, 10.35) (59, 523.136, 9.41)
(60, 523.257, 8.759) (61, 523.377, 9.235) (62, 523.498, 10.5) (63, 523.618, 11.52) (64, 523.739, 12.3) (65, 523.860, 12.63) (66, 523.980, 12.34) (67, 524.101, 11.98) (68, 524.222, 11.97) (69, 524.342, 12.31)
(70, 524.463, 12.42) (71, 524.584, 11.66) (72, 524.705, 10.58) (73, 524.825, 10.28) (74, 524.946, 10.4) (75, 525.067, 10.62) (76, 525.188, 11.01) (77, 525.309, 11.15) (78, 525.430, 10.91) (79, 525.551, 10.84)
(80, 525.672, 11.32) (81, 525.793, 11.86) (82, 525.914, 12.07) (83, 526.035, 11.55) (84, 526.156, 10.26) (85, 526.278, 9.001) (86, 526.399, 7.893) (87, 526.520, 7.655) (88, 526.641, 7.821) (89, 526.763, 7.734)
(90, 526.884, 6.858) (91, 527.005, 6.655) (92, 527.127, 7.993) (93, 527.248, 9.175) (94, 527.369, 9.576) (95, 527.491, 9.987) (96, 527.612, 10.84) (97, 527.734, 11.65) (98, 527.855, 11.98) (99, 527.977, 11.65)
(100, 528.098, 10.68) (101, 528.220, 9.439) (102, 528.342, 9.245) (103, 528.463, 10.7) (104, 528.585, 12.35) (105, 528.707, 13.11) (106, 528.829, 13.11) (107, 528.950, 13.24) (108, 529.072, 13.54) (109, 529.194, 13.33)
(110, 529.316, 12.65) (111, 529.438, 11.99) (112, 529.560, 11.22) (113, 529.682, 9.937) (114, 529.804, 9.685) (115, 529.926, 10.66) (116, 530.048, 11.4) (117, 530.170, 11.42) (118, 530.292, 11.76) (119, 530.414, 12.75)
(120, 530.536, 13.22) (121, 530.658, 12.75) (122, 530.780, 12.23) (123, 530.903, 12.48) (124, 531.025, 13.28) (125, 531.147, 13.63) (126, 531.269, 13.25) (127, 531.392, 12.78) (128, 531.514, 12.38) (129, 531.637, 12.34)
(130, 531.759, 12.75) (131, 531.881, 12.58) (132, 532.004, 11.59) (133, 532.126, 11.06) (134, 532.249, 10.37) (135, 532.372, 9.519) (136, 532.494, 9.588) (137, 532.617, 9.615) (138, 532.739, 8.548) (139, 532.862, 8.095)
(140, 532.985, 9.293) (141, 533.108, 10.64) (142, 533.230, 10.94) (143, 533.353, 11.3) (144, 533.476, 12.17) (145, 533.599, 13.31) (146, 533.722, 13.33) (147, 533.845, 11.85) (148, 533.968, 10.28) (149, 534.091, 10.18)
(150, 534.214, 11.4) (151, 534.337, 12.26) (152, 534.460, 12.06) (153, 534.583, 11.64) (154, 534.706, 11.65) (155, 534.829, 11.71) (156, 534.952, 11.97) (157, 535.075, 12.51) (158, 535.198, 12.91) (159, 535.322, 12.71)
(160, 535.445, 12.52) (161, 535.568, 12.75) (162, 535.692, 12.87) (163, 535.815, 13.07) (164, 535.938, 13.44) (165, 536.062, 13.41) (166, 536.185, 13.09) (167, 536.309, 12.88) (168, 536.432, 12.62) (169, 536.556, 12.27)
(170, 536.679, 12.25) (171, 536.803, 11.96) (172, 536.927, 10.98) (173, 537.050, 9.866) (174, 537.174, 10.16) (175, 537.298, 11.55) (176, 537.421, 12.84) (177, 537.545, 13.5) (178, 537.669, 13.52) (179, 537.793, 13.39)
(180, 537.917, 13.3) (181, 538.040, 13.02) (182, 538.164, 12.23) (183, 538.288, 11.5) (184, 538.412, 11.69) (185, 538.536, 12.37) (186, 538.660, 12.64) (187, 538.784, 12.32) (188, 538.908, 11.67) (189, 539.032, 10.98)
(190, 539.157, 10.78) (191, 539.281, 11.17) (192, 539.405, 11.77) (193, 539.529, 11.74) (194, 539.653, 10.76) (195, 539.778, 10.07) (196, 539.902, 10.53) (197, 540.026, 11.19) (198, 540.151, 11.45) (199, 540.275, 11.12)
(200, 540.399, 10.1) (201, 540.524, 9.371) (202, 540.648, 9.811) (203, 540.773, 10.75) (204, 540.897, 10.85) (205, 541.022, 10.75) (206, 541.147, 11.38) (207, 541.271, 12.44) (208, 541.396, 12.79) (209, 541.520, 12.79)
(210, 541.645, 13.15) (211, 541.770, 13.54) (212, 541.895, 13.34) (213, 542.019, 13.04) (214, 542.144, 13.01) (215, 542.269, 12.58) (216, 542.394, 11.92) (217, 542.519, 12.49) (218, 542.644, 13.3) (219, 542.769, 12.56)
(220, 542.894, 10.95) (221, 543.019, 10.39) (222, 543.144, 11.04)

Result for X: -0.24 nm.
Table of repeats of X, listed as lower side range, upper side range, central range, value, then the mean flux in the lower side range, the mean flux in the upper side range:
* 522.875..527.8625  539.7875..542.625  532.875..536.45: -0.28 nm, 10.3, 11.7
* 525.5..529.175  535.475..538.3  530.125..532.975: -0.09 nm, 10.4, 12.5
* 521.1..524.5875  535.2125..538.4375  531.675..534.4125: 0.25 nm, 11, 12.5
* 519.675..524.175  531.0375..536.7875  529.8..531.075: -0.09 nm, 9.93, 11.8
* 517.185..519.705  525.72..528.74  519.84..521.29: -0.07 nm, 6.9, 9.89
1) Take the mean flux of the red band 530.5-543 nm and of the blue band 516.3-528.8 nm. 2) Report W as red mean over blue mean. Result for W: 1.29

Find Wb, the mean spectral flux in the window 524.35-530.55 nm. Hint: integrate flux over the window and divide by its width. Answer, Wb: 10.8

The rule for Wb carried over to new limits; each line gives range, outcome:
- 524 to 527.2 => 10.2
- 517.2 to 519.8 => 7.05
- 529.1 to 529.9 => 11.5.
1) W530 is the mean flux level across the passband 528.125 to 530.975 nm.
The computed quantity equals 11.8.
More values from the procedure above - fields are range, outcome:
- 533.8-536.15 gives 12.2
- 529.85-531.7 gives 12.4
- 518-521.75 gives 7.97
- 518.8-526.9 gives 9.92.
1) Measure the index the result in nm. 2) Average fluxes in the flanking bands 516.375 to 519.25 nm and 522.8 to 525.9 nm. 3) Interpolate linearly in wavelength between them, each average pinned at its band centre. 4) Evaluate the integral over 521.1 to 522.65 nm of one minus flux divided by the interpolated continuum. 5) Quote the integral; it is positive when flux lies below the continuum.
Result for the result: -0.280 nm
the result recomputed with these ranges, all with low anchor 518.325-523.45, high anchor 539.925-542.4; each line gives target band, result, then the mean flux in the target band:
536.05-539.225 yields -0.252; 12.2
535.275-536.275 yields -0.178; 13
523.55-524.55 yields -0.287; 12.2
